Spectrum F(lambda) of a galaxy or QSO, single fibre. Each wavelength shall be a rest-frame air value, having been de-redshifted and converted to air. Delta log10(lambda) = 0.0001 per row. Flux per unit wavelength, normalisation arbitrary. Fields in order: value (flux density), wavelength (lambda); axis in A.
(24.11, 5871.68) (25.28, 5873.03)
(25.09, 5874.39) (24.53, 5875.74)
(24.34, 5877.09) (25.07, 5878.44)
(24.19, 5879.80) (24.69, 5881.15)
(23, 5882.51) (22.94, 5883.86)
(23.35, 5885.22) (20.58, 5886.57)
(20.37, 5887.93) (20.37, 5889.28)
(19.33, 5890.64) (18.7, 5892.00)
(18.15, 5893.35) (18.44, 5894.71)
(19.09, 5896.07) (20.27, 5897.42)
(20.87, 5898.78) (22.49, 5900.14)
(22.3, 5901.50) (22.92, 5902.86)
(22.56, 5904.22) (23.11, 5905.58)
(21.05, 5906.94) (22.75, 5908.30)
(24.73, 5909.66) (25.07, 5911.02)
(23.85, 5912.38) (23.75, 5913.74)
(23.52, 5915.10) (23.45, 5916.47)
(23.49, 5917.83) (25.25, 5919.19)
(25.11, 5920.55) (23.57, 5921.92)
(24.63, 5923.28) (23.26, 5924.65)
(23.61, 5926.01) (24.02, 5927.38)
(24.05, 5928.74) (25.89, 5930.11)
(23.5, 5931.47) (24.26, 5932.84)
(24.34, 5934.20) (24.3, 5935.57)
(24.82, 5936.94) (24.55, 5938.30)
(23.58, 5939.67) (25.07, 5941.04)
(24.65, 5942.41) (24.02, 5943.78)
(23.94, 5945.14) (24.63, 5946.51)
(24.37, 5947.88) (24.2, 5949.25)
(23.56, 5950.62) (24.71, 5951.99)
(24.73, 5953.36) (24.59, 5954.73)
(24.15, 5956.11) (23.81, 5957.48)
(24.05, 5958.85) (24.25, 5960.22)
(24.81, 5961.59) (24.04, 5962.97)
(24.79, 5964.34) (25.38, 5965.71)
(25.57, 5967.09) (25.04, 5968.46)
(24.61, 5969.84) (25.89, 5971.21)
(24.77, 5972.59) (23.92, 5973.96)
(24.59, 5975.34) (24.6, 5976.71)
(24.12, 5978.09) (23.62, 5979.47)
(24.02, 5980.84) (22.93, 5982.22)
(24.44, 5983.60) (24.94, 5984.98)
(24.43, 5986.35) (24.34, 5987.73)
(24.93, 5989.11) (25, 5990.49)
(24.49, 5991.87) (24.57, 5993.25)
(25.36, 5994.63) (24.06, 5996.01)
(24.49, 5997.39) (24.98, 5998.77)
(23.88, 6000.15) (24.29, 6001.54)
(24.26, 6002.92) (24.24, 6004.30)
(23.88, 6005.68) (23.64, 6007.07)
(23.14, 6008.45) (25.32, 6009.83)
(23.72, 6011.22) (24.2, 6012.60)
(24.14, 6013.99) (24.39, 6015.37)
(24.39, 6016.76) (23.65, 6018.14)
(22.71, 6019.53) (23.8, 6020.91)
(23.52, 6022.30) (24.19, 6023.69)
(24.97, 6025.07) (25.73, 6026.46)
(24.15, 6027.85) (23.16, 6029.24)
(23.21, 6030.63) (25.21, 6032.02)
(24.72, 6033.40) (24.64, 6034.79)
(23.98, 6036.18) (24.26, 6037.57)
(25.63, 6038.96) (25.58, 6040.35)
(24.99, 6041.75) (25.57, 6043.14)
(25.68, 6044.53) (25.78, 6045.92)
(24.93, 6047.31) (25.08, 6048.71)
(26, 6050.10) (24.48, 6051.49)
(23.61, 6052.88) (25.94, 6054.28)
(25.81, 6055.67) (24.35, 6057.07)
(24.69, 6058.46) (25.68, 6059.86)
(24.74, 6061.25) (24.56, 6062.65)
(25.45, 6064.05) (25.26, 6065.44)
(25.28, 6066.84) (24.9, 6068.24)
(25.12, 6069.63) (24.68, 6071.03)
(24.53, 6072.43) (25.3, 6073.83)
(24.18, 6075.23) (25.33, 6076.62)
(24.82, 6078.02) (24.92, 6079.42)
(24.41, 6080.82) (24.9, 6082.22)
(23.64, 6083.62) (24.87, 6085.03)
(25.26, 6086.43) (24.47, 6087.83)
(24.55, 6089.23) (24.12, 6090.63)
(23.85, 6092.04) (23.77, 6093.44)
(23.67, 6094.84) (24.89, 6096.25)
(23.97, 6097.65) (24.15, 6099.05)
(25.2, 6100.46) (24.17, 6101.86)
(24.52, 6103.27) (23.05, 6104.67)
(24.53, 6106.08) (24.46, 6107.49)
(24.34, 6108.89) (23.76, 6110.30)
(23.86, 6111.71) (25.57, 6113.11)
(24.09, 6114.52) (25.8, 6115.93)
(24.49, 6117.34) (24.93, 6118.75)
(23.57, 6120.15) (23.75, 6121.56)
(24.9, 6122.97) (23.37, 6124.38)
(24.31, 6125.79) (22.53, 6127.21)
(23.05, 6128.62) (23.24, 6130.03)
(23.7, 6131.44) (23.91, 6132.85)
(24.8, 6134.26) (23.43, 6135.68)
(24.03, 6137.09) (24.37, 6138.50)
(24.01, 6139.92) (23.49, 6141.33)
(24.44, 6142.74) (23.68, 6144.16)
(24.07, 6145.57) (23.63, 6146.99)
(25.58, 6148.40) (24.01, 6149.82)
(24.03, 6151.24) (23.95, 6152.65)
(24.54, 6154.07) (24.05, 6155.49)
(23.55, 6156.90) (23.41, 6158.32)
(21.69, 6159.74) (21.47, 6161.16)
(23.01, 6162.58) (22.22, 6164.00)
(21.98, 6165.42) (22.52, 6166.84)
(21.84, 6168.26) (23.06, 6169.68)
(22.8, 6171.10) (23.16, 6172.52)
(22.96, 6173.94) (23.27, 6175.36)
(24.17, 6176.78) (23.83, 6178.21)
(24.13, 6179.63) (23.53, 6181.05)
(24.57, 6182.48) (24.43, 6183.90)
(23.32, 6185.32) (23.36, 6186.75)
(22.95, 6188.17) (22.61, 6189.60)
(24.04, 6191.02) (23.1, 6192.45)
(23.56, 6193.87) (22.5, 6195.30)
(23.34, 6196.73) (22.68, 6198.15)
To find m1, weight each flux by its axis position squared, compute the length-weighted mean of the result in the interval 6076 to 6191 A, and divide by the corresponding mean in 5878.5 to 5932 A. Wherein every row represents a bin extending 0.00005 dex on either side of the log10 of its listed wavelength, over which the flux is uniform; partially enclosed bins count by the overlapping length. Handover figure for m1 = 1.14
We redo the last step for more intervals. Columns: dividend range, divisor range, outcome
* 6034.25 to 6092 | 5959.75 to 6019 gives 1.05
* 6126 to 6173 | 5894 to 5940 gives 1.09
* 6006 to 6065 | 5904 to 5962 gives 1.06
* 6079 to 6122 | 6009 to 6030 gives 1.04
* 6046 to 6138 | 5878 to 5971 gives 1.10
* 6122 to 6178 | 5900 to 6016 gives 1.03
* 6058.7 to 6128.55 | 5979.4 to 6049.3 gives 1.03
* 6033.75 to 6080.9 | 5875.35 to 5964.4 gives 1.12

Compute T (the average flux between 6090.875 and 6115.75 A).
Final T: 24.3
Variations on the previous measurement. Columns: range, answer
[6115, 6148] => 24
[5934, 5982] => 24.4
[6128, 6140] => 23.8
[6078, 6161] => 24.1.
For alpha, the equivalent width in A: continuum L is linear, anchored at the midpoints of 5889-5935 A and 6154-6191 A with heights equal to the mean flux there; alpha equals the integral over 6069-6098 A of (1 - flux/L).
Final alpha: -1.9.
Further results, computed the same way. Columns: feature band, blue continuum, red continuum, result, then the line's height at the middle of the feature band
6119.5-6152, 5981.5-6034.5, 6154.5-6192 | -0.70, 23.4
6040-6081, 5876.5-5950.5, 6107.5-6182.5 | -2.73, 23.5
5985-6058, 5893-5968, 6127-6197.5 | -2.93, 23.6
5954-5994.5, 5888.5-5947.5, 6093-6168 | -2.16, 23.3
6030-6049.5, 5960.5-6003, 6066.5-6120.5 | -0.34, 24.5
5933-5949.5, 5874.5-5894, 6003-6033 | -0.98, 23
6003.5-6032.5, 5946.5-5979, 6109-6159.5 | 0.38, 24.4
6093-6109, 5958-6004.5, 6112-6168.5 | -0.20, 23.9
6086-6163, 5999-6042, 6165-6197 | -1.31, 23.6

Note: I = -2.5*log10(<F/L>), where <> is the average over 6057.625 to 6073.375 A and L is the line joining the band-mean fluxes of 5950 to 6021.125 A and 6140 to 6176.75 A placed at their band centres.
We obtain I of -0.05 mag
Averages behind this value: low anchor 24.4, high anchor 23.3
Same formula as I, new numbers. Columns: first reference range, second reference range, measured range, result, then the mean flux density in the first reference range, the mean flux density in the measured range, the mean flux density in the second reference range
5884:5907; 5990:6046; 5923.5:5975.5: -0.09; 20.9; 24.4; 24.4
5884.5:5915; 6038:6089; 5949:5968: -0.08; 21.6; 24.5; 25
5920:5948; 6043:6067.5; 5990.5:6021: 0.03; 24.3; 24.2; 25.2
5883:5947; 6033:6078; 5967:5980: -0.04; 22.9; 24.6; 25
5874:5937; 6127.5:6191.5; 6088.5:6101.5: -0.04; 22.9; 24.2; 23.5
